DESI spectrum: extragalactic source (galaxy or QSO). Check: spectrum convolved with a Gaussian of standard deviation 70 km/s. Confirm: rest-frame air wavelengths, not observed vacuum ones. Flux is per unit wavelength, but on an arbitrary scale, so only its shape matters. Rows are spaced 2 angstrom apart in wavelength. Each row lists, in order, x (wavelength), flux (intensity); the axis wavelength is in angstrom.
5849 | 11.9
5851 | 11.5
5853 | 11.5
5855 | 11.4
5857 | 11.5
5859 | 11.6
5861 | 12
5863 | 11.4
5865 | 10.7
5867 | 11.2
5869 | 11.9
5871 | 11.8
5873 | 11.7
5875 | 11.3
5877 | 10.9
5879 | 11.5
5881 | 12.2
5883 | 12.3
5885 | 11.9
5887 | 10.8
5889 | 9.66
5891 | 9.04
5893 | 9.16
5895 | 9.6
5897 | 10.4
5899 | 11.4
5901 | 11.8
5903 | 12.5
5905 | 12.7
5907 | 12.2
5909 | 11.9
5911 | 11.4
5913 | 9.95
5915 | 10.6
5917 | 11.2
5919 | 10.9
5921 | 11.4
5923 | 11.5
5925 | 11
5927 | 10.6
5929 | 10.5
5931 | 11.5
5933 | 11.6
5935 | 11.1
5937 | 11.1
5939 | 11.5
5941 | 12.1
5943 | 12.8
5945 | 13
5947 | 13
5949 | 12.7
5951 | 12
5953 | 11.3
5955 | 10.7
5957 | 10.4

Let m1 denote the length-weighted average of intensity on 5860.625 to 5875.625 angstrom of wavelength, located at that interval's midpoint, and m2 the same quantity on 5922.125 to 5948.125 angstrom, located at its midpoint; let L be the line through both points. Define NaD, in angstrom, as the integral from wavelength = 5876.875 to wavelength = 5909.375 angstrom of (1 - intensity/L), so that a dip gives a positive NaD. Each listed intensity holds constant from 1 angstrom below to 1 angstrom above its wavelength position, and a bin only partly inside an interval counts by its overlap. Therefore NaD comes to 1.1 angstrom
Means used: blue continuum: 11.5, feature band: 11.2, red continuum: 11.6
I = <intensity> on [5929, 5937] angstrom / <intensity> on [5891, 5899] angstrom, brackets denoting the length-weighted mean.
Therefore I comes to 1.14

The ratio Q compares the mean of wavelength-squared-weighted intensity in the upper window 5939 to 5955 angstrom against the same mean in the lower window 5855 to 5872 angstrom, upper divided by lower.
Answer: 1.10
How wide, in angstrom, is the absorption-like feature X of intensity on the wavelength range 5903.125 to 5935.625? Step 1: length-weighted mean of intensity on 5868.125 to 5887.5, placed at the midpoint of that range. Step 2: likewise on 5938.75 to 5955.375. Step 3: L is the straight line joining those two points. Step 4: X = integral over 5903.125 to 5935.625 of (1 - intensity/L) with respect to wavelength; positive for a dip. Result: 1.9 angstrom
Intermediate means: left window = 11.6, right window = 12.2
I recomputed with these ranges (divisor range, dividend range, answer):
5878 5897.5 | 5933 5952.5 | 1.13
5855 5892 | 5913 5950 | 1.02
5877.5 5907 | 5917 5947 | 1.04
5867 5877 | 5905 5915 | 0.99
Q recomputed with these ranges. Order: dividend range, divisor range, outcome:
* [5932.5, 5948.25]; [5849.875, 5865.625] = 1.08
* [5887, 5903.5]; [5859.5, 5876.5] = 0.91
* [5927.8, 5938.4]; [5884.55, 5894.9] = 1.14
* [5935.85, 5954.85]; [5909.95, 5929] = 1.12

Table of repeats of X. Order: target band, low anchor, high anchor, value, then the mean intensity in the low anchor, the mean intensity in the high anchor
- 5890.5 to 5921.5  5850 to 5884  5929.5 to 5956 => 1.8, 11.6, 11.9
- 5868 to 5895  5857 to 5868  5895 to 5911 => 1.1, 11.4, 11.7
